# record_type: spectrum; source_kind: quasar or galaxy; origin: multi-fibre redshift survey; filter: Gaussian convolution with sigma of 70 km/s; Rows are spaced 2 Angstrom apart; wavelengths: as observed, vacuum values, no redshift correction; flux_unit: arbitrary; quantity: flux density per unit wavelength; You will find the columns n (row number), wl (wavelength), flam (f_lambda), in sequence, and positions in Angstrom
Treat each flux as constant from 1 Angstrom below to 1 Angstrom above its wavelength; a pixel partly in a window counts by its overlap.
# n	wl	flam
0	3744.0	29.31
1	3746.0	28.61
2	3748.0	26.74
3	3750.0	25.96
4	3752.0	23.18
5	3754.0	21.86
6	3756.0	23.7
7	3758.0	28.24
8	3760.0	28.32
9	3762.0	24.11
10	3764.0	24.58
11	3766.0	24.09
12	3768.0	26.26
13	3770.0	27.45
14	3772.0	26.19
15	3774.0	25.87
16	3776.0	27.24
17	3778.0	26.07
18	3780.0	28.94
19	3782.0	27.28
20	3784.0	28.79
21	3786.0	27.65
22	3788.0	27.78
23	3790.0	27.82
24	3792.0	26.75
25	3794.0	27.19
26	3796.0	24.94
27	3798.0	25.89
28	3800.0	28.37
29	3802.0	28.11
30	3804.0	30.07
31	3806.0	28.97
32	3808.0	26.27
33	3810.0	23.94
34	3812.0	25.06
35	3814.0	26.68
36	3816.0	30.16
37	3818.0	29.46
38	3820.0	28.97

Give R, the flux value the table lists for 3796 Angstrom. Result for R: 24.94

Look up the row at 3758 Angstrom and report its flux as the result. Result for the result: 28.24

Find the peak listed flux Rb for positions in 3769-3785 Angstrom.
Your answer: 28.94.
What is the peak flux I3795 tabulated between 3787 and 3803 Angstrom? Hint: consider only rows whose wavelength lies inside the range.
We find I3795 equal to 28.37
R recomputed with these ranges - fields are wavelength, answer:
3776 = 27.24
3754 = 21.86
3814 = 26.68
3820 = 28.97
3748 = 26.74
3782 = 27.28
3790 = 27.82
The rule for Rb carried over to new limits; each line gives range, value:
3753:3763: 28.32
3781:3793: 28.79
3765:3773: 27.45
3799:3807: 30.07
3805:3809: 28.97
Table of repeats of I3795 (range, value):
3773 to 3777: 27.24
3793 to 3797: 27.19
